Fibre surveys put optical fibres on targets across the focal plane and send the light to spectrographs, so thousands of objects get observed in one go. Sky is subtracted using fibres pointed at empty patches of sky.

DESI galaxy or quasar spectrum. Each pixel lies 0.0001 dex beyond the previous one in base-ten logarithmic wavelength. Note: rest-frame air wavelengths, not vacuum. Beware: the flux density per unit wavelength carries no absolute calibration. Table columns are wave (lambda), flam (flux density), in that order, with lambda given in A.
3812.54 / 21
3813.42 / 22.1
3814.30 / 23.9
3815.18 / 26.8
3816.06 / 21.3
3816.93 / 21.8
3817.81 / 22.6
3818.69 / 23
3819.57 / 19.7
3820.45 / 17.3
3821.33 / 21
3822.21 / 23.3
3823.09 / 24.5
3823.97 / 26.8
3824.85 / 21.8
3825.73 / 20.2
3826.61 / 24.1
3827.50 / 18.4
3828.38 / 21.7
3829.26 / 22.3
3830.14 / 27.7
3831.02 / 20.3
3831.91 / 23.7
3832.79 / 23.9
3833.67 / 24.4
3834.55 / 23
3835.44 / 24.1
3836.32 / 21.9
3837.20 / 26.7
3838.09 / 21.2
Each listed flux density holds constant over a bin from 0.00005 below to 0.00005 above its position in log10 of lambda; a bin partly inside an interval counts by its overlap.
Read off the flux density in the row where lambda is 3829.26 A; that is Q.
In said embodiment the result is 22.3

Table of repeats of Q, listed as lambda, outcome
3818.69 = 23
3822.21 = 23.3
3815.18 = 26.8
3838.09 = 21.2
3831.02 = 20.3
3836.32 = 21.9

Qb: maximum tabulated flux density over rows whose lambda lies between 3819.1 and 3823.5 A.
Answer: 24.5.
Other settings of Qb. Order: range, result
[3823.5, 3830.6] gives 27.7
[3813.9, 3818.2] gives 26.8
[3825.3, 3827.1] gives 24.1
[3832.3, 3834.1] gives 24.4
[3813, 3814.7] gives 23.9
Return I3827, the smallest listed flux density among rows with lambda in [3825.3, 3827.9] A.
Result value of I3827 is 18.4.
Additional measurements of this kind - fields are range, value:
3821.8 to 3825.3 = 21.8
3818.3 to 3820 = 19.7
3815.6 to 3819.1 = 21.3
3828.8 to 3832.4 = 20.3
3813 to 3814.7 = 22.1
